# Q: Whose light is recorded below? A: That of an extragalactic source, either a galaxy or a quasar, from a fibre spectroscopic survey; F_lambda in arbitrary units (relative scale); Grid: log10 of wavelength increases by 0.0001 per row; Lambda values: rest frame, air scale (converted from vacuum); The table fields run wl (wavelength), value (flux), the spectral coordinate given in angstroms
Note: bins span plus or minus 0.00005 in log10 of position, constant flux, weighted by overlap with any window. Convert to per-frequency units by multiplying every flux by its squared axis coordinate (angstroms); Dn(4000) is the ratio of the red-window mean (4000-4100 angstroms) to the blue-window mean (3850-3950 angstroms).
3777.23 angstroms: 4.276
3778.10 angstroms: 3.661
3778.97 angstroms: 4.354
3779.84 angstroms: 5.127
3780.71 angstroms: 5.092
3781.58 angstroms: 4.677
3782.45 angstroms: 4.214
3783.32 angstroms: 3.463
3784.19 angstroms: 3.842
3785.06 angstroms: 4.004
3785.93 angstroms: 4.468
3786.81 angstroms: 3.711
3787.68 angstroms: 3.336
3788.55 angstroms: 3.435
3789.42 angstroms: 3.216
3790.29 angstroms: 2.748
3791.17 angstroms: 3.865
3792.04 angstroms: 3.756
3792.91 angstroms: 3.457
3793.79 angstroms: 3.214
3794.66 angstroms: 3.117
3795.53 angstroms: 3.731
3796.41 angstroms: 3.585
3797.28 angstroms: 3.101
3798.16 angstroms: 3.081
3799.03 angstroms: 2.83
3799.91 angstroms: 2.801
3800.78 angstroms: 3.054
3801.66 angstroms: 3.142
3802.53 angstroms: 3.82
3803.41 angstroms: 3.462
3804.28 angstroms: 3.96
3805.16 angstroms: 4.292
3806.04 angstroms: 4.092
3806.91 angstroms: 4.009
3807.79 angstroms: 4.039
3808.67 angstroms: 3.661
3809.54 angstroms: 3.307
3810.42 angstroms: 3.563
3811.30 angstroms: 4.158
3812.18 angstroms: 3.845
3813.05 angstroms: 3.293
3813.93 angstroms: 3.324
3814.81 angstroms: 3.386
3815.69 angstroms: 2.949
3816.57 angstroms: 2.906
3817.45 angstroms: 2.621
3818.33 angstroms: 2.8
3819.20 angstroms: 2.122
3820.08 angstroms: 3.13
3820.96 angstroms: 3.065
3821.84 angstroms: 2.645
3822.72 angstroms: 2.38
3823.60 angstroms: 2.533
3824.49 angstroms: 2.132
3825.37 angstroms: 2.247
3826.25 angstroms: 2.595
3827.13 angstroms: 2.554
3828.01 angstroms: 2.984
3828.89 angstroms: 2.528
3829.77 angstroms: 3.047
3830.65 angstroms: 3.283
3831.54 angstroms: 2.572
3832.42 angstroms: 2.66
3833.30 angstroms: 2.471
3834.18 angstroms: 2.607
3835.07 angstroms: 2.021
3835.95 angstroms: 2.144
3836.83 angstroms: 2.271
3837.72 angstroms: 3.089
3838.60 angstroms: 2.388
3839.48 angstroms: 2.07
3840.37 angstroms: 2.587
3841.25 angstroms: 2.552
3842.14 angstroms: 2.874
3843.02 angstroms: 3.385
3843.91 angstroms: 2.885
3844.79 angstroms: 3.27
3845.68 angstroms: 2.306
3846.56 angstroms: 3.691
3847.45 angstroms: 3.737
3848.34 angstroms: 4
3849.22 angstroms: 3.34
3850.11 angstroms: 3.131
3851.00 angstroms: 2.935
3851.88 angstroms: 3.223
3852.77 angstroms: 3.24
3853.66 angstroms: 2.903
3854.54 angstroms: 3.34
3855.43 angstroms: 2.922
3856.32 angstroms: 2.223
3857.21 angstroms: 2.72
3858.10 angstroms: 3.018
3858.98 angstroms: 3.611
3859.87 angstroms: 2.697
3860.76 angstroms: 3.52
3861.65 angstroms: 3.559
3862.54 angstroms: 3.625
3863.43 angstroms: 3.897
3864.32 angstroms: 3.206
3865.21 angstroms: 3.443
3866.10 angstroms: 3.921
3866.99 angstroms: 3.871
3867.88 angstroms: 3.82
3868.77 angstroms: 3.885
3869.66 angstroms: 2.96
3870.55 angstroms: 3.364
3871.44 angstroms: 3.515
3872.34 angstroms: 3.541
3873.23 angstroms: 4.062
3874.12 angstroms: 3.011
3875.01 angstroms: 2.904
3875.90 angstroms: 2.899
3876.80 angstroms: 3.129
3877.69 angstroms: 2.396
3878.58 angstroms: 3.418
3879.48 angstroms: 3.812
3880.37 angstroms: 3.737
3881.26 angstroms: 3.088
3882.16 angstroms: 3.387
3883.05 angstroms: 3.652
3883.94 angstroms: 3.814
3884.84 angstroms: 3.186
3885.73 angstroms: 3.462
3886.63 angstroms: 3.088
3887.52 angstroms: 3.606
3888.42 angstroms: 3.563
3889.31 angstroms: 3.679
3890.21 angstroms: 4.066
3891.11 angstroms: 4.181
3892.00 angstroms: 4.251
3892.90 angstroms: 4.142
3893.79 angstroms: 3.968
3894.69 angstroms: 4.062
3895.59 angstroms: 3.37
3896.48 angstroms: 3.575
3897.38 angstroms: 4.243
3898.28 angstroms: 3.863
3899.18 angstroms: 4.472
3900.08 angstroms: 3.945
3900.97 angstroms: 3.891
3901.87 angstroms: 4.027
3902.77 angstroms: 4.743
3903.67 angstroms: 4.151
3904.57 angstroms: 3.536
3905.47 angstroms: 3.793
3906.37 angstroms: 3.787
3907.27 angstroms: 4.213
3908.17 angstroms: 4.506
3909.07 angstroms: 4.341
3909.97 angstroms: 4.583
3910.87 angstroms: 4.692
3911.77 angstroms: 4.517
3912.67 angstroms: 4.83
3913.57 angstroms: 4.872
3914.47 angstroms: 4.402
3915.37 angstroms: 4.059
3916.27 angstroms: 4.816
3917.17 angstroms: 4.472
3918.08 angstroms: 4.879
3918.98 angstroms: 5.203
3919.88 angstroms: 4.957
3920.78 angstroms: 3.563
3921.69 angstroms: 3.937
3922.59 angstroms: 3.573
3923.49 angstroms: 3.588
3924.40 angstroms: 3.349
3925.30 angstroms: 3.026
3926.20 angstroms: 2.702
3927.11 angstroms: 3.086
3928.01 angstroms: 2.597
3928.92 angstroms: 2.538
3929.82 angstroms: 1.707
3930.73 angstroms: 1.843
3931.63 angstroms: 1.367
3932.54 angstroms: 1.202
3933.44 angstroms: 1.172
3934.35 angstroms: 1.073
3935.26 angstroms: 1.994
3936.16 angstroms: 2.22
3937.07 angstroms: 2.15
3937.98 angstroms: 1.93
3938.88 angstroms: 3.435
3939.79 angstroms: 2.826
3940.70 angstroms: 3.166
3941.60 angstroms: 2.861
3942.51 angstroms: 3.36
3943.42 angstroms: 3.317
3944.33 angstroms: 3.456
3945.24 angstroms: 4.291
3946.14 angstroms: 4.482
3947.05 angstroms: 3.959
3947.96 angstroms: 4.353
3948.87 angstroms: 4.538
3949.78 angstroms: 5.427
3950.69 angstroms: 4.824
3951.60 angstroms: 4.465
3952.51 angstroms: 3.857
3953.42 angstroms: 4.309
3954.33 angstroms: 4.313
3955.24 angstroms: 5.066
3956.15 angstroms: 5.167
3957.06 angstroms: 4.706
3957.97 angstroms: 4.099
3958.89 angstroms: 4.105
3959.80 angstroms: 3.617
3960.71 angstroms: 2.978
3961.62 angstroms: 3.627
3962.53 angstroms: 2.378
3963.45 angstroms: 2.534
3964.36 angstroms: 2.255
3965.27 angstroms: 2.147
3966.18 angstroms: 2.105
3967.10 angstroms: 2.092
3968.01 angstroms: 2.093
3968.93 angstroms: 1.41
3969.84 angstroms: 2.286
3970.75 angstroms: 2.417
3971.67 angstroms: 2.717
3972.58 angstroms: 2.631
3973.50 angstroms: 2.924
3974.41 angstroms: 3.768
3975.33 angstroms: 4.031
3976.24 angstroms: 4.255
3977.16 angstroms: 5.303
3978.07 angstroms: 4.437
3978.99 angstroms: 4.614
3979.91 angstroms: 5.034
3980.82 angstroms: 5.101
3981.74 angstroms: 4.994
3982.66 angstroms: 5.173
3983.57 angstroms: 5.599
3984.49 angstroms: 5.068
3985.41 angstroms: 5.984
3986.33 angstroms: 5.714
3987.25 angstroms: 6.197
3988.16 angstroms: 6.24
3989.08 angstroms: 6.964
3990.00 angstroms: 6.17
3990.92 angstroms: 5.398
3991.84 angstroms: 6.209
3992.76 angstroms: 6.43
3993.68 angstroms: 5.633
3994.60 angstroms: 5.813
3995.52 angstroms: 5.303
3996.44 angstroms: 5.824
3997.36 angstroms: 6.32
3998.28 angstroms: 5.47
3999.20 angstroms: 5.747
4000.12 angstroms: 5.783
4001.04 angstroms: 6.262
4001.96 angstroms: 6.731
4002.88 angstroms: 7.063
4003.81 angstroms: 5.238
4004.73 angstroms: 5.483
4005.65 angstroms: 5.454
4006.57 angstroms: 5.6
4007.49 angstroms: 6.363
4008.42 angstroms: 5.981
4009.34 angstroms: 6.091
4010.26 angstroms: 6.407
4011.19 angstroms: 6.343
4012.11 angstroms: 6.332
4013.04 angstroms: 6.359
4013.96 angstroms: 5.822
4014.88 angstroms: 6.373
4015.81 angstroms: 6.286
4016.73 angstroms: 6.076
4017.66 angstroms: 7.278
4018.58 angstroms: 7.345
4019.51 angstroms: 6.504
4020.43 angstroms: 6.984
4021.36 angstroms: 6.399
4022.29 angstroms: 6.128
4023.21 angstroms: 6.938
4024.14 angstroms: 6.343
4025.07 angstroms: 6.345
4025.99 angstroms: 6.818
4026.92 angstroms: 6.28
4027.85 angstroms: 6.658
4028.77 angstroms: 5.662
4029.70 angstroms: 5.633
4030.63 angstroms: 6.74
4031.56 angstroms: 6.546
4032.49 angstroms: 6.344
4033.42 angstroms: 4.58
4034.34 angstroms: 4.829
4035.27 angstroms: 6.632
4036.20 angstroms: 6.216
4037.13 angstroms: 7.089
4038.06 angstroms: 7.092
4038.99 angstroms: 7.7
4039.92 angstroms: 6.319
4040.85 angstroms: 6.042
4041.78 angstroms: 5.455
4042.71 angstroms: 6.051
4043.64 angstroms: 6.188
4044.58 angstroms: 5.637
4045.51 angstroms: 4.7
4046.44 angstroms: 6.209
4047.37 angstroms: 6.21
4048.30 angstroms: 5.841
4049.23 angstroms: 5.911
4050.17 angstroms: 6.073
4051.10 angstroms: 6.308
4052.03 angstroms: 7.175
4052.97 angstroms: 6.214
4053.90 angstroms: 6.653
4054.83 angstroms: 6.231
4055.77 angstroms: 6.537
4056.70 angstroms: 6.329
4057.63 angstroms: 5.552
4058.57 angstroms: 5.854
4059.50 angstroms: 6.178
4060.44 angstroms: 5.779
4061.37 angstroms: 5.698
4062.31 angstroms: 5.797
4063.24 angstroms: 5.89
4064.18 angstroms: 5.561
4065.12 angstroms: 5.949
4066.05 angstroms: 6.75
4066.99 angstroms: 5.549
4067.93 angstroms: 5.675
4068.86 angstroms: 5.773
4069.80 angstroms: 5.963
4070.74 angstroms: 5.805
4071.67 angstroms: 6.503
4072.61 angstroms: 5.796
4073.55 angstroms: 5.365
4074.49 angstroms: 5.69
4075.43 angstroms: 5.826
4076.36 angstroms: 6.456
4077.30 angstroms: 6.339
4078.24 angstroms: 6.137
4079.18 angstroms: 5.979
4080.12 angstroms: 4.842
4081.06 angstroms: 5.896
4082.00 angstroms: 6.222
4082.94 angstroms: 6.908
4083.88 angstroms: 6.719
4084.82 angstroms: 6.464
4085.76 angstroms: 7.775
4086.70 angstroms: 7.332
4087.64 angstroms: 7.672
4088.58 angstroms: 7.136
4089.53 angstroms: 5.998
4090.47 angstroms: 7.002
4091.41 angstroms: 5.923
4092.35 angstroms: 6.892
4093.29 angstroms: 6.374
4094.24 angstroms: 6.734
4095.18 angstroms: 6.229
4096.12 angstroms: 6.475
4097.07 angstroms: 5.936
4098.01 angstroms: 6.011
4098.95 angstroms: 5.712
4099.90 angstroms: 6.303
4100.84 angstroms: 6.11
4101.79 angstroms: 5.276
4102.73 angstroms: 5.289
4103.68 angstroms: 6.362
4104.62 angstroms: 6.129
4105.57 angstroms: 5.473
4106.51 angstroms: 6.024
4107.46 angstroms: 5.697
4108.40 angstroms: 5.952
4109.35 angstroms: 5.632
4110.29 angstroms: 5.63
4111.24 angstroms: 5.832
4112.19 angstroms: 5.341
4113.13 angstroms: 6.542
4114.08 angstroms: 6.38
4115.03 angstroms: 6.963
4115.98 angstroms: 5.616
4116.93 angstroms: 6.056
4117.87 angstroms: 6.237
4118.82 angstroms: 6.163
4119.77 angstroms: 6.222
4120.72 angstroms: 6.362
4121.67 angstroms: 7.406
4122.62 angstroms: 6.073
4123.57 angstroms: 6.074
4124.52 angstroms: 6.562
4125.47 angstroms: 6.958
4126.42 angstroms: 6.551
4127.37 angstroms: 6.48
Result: 1.91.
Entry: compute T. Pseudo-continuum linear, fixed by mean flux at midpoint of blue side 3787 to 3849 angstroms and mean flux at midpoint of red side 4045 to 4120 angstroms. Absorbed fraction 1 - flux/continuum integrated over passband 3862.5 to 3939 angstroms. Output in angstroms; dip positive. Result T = 8.9 angstroms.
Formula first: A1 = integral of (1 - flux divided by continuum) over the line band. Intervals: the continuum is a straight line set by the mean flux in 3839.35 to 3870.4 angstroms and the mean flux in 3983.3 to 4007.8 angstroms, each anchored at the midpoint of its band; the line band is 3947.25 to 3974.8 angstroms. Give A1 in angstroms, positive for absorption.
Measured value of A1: 9.4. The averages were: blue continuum 3.22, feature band 3.44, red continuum 5.93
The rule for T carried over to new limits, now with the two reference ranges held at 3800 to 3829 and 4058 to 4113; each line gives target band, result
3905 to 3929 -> 1.2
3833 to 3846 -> 3.2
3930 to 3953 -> 7.4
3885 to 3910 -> 0.7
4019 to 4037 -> -2.6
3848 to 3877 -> 2.9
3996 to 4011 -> -2.3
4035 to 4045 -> -1.4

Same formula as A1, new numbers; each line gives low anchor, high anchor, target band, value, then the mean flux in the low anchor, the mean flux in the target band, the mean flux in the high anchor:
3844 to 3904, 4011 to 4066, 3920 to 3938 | 7.8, 3.51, 2.49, 6.22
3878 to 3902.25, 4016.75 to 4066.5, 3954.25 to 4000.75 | 6.9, 3.75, 4.45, 6.23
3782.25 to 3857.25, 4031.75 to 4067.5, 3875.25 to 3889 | 2.1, 3.13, 3.35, 6.08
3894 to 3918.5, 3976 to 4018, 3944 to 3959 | 1.7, 4.24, 4.45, 5.84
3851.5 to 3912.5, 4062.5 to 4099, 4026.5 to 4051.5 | -1.8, 3.64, 6.11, 6.24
